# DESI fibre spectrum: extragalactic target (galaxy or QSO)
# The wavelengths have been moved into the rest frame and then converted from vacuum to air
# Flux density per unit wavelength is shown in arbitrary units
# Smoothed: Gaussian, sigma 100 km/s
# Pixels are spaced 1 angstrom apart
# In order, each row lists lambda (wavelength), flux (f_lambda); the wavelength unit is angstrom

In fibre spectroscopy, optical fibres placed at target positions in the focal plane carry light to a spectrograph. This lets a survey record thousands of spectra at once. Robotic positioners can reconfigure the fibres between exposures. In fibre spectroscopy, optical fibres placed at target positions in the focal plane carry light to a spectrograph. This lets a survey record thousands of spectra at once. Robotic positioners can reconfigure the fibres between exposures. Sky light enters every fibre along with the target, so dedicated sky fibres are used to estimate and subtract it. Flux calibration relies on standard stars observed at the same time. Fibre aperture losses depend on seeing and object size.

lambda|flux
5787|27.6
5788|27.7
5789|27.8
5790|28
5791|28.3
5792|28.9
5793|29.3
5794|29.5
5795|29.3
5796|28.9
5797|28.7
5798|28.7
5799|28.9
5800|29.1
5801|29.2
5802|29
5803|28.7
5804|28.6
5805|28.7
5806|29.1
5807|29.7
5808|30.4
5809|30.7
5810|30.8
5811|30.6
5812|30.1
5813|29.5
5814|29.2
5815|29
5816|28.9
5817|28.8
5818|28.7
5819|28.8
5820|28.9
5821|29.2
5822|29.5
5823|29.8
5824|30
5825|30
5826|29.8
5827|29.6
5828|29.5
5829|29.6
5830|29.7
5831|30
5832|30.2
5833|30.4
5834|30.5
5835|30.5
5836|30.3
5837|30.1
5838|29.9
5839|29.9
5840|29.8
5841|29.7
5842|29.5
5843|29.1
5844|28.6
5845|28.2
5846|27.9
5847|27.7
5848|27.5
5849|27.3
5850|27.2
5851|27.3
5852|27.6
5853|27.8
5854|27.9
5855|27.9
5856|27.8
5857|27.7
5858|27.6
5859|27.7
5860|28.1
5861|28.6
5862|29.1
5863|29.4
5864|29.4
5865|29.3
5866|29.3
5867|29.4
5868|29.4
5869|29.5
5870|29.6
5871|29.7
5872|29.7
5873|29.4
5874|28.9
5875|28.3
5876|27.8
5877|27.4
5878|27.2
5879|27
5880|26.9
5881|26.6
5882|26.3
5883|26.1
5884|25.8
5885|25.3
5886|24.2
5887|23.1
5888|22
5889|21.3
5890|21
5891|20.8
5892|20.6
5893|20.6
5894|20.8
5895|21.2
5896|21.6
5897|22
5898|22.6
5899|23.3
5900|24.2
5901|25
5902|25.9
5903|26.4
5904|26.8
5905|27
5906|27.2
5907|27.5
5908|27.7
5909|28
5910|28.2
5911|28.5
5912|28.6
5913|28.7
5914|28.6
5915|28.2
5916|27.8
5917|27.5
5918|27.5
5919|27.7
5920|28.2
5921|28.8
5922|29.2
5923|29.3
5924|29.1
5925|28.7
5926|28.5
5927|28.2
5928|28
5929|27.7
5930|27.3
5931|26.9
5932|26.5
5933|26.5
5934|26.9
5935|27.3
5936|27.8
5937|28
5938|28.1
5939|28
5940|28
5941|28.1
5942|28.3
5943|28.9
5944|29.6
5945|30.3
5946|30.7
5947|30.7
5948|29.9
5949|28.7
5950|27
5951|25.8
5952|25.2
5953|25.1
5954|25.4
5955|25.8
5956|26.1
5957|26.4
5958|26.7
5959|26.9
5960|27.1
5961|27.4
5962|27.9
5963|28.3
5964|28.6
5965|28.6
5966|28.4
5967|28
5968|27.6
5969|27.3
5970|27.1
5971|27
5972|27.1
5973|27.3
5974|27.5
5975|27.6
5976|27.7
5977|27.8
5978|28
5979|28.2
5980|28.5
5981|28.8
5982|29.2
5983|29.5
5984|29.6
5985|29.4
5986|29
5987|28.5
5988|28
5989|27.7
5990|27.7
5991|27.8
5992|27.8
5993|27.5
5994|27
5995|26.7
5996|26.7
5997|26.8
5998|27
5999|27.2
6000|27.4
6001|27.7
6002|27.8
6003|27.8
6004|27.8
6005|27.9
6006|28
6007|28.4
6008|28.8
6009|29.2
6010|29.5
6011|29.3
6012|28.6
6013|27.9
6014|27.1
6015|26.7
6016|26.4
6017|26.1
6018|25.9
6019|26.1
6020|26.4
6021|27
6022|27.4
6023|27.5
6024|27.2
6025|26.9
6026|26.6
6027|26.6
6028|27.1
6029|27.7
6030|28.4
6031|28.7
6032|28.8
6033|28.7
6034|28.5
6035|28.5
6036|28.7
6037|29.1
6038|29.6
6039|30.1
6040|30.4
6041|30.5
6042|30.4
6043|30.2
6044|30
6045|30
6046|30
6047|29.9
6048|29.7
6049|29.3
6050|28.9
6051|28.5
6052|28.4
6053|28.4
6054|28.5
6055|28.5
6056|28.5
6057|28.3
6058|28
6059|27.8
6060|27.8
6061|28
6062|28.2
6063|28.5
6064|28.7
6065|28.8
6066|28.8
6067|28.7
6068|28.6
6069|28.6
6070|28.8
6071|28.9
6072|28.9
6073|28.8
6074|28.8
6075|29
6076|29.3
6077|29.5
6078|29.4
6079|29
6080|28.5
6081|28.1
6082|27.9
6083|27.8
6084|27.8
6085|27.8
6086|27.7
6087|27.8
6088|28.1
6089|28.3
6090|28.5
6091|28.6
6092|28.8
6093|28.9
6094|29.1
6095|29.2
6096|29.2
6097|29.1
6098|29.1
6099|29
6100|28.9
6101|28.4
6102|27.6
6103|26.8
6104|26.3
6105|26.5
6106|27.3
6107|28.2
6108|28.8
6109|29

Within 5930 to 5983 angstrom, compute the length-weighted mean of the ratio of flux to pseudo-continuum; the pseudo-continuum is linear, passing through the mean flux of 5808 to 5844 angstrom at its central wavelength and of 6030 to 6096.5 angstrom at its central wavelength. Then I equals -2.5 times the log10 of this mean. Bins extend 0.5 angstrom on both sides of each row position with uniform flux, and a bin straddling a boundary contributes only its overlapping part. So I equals 0.06 mag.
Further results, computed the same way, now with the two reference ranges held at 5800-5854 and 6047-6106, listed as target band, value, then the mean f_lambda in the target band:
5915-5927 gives 0.022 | 28.4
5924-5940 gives 0.048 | 27.7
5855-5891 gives 0.073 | 27.2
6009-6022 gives 0.052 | 27.3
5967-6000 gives 0.036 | 27.8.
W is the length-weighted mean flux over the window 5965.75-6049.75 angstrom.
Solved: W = 28.1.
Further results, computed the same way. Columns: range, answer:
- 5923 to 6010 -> 27.8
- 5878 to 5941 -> 26.2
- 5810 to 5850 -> 29.4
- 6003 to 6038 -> 27.8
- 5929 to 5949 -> 28.3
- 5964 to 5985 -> 28.1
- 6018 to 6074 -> 28.5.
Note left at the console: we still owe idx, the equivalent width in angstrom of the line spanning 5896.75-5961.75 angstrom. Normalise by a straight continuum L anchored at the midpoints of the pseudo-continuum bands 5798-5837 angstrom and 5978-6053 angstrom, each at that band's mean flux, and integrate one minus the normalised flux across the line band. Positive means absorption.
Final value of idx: 3.10 angstrom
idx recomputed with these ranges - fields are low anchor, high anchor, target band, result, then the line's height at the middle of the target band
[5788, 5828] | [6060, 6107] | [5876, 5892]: 2.4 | 29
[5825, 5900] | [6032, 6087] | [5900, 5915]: 0.2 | 27.7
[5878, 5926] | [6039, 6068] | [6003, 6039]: 0.6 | 28.3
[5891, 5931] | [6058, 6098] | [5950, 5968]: 0.1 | 27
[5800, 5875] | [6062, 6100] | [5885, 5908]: 4.3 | 29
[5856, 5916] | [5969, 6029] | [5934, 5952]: -0.9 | 27.1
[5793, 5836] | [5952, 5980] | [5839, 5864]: 0.6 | 29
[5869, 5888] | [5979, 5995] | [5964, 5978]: 0.2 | 28.2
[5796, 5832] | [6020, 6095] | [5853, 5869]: 0.4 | 29.3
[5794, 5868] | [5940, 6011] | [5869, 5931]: 4.6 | 28.5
